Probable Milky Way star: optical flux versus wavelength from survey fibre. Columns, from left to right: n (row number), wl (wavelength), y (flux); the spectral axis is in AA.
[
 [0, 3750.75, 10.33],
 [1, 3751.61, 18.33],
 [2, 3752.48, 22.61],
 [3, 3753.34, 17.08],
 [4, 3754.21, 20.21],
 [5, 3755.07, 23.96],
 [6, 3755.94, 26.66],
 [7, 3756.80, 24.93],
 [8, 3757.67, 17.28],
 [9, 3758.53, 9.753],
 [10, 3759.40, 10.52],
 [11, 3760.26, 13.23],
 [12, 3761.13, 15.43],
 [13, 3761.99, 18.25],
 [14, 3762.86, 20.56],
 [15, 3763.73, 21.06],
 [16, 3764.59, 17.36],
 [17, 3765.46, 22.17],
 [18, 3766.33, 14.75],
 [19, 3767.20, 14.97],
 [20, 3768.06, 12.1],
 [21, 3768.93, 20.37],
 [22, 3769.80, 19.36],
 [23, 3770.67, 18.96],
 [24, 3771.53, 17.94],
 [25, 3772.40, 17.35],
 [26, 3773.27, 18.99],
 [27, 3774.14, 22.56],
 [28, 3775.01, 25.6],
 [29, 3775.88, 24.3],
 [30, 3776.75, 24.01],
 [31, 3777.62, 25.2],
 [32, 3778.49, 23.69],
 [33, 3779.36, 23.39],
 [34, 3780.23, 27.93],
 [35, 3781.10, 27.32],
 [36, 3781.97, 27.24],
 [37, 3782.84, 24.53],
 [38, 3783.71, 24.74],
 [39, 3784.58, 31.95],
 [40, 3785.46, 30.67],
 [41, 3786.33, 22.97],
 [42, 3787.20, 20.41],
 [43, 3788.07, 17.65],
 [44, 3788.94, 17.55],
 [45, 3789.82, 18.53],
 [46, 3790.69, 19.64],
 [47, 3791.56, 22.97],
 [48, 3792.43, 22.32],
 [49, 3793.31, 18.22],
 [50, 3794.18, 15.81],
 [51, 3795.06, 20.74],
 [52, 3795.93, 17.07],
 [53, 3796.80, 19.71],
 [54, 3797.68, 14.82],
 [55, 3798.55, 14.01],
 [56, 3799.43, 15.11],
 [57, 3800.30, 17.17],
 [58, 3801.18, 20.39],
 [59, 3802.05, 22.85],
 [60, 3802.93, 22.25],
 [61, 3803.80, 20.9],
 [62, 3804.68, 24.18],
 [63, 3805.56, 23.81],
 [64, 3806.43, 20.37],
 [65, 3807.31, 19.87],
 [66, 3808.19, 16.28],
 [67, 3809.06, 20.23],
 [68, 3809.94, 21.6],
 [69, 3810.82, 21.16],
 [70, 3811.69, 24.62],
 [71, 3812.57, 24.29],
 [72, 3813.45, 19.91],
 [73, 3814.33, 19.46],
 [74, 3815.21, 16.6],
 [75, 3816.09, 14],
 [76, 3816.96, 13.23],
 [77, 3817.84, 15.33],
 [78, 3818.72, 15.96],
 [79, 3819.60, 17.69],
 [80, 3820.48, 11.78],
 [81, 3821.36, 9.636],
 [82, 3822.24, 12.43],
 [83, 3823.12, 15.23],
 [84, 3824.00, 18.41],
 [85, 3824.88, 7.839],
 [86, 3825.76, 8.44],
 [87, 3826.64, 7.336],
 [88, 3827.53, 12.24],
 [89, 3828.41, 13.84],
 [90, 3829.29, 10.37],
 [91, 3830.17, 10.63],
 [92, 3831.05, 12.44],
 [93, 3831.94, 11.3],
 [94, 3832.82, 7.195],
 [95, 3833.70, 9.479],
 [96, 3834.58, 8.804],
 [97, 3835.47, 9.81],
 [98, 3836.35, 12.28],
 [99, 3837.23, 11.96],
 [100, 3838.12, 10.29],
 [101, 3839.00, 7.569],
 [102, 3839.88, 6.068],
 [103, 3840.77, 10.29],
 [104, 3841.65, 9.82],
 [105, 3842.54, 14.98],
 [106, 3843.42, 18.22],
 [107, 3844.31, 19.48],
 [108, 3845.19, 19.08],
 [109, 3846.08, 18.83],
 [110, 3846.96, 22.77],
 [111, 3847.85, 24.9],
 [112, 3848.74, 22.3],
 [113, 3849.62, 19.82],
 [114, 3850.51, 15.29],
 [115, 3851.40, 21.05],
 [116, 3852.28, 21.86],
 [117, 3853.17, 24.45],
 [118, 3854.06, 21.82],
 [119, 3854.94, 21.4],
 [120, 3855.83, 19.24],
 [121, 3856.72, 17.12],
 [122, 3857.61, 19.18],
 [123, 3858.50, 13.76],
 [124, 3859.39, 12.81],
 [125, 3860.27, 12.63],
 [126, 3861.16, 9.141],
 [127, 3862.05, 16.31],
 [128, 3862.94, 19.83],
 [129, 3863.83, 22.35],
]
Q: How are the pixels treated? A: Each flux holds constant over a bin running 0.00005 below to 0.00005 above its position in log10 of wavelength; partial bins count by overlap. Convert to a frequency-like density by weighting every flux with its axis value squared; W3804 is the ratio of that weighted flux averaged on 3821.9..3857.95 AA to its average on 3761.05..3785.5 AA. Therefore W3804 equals 0.70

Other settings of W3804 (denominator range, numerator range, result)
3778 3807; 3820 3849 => 0.61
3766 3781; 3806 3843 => 0.68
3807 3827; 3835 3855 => 1.05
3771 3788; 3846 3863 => 0.81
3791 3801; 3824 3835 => 0.58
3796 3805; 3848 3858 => 1.11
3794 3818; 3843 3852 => 1.07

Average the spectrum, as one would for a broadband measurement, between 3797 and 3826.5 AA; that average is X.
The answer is 17.5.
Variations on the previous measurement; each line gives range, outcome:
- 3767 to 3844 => 17.6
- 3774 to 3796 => 23.1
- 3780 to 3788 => 26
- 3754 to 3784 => 20.5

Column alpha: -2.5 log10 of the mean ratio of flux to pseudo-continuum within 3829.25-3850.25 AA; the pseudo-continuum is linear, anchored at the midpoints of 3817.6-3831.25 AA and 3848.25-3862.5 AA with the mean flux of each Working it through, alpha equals 0.125 mag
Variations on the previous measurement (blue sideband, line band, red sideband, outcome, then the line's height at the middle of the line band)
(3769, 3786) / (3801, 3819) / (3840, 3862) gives 0.07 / 21.2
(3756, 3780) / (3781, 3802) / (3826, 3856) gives -0.17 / 17.8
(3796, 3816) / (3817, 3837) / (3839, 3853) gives 0.50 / 18.6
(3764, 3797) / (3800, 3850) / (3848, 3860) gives 0.27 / 20.1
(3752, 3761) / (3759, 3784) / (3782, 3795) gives -0.01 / 20.2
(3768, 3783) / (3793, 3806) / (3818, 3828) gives -0.11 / 17.5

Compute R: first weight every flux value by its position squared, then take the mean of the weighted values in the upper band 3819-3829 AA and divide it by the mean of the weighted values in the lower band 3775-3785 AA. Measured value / 0.5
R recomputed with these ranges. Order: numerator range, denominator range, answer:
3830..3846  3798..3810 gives 0.61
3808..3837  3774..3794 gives 0.61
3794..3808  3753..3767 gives 1.08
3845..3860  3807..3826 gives 1.21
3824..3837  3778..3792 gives 0.45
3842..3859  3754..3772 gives 1.14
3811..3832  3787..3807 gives 0.75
